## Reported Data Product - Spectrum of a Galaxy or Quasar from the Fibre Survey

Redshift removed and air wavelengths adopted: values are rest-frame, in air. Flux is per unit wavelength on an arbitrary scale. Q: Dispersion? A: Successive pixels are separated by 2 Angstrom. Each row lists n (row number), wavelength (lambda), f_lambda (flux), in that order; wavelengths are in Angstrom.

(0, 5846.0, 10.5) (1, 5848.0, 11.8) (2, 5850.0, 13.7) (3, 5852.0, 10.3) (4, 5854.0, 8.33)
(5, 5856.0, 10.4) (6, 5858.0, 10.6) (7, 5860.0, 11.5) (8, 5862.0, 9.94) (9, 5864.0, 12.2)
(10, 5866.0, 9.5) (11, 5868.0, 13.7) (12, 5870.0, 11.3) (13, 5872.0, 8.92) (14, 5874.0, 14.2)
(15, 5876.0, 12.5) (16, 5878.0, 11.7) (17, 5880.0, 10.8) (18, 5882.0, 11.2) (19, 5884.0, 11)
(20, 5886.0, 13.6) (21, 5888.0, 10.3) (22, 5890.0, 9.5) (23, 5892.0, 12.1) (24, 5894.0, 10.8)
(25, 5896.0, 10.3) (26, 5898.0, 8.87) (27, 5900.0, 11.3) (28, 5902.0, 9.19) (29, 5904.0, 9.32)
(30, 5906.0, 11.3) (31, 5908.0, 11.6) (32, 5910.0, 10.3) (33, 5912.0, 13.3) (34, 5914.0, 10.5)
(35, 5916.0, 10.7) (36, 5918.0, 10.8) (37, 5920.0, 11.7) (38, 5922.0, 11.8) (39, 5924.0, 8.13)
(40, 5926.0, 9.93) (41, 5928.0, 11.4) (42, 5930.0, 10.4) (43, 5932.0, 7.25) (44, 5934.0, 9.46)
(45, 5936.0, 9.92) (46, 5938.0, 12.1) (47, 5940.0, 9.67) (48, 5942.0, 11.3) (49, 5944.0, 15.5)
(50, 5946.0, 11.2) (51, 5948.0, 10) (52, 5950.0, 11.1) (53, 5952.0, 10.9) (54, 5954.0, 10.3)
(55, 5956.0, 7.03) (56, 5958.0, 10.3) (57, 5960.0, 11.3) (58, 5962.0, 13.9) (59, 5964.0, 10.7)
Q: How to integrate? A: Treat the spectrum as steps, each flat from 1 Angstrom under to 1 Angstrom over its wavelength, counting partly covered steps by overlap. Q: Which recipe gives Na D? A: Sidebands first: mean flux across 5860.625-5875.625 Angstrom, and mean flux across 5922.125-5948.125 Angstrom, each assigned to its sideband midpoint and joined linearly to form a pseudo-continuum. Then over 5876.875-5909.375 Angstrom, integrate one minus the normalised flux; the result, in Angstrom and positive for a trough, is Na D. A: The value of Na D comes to 0.9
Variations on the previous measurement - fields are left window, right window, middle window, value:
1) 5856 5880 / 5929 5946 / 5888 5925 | 1.31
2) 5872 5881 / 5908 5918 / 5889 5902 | 1.32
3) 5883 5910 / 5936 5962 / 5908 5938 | 0.92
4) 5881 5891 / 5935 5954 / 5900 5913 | 0.34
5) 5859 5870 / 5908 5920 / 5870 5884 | -0.21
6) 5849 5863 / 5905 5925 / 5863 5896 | -1.86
